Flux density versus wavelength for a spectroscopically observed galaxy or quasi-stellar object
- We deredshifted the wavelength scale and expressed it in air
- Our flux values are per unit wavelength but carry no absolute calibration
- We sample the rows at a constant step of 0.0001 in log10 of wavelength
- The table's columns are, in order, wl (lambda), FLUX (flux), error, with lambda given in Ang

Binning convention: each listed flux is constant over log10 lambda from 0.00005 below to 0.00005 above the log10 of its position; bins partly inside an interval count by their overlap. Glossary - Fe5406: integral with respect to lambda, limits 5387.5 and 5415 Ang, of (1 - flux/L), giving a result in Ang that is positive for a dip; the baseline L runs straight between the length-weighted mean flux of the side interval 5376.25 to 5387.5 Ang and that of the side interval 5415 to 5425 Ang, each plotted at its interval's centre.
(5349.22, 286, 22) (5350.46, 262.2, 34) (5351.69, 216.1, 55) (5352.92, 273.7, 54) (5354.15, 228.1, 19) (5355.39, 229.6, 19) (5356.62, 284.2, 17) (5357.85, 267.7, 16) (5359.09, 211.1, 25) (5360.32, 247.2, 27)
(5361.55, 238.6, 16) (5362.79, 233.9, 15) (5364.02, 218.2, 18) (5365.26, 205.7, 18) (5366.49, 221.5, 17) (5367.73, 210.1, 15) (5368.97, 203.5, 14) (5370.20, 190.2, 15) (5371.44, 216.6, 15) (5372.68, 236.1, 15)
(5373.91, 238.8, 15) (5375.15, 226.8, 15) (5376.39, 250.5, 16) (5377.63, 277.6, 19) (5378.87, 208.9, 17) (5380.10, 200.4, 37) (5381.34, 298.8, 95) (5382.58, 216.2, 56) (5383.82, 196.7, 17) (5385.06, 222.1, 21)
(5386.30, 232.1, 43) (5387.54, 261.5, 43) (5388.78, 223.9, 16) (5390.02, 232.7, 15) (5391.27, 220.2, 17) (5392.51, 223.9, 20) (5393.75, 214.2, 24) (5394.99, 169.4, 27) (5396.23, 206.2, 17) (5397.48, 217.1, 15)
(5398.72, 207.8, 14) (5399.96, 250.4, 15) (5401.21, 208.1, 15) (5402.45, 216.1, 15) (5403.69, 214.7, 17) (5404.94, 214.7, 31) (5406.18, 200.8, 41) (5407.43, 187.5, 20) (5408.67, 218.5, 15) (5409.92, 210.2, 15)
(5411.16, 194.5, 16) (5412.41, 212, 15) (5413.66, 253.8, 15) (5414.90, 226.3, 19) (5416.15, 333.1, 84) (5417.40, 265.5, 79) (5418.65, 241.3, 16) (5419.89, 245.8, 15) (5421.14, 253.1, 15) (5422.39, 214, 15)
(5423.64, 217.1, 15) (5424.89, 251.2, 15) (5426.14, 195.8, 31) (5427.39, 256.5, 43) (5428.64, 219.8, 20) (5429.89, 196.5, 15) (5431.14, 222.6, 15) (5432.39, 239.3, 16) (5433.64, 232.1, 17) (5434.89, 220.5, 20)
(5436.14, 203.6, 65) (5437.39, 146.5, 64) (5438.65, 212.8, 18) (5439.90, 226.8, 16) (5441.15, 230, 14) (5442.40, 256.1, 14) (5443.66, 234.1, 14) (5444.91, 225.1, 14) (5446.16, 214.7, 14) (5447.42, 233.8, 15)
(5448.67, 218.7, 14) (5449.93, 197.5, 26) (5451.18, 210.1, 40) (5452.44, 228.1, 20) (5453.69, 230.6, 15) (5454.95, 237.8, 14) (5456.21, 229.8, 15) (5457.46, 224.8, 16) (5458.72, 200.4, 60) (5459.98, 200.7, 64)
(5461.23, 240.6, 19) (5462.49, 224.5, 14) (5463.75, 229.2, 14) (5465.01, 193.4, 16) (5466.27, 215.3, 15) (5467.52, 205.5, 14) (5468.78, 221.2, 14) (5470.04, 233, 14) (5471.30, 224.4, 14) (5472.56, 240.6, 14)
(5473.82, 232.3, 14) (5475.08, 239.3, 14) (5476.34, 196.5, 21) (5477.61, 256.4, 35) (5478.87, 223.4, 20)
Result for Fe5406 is 3.1 Ang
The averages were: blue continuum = 234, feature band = 216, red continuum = 251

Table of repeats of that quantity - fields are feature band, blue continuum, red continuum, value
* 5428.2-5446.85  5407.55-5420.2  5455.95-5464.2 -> 0.9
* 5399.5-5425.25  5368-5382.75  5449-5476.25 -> -0.4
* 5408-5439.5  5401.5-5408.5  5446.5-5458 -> -2.0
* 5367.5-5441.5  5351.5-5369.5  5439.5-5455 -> 1.8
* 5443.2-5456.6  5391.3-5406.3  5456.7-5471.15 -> -0.4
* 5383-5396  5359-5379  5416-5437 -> 0.5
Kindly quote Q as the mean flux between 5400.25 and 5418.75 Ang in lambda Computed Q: 226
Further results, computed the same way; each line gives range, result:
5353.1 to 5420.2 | 228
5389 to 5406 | 215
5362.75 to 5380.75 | 222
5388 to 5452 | 222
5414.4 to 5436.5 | 236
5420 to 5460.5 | 222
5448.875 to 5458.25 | 222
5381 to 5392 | 232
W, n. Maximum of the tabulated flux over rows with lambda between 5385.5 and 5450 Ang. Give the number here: 333.1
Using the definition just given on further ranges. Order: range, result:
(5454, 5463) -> 240.6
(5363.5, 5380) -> 277.6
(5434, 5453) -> 256.1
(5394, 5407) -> 250.4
